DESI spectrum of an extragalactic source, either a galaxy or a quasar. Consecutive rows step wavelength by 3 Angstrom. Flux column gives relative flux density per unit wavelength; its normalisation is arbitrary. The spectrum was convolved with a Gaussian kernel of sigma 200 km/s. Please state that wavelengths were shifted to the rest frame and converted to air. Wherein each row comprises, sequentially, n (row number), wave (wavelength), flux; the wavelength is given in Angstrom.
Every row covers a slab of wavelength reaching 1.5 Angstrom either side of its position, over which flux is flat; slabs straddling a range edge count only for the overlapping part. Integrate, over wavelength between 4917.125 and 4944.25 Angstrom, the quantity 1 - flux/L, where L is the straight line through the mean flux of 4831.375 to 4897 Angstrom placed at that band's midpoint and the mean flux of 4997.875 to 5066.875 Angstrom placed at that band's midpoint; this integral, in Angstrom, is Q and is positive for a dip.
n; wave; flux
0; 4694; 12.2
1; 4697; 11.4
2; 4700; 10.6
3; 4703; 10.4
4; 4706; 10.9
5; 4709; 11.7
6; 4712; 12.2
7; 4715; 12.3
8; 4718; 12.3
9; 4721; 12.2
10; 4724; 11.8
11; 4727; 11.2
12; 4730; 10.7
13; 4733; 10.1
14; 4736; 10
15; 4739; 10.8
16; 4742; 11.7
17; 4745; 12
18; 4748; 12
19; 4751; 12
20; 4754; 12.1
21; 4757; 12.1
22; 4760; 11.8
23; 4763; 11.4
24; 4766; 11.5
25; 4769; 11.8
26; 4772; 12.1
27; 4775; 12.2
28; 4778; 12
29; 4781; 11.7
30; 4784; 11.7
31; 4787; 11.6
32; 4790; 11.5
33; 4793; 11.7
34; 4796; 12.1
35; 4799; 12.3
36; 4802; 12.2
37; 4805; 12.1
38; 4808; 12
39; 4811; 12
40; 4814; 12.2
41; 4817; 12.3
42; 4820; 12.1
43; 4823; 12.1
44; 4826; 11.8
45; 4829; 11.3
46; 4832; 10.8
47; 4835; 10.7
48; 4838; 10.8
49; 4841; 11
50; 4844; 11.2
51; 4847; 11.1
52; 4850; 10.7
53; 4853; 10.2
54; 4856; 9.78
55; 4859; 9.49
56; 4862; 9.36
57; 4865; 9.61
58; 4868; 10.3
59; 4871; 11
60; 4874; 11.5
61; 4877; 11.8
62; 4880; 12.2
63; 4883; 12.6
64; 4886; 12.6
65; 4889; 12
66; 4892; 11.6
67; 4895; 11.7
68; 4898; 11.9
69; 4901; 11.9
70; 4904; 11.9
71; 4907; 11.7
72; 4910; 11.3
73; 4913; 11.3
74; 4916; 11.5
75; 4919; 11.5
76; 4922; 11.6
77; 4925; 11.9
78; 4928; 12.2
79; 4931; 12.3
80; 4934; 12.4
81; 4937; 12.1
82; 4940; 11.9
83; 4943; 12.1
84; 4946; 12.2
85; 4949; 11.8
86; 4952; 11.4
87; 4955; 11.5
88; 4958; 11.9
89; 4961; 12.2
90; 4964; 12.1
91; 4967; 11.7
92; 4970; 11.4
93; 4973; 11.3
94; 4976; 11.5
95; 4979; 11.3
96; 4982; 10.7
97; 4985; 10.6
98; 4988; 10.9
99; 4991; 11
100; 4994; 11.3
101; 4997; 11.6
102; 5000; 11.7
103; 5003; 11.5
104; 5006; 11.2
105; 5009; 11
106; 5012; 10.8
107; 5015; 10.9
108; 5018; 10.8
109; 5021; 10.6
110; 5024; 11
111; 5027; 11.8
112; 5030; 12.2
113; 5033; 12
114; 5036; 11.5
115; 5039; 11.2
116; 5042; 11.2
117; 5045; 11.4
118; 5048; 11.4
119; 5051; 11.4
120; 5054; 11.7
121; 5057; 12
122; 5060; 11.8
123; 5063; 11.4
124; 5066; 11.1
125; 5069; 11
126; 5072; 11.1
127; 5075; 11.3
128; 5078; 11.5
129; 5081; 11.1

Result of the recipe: -2.0 Angstrom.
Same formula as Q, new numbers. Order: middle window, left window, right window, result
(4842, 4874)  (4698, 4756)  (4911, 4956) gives 3.69 Angstrom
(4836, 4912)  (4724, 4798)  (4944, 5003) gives 2.40 Angstrom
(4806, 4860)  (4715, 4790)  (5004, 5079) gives 1.52 Angstrom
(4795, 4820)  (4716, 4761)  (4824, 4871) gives -2.80 Angstrom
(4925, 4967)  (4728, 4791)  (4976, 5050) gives -2.48 Angstrom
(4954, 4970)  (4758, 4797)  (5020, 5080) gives -0.42 Angstrom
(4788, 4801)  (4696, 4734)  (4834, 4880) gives -1.12 Angstrom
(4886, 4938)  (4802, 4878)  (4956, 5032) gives -2.89 Angstrom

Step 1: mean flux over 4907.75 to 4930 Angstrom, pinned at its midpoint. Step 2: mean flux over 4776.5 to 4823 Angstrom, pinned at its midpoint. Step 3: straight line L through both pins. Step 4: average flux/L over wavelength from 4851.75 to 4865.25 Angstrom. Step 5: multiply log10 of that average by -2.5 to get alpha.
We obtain 0.215 mag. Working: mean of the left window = 12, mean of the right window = 11.6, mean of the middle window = 9.69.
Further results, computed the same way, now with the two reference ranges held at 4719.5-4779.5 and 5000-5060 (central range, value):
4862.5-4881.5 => 0.049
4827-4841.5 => 0.055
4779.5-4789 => -0.010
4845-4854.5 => 0.079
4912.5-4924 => -0.006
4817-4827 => -0.049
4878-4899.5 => -0.056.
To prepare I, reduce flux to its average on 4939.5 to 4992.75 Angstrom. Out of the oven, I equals 11.5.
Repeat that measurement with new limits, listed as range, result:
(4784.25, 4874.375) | 11.2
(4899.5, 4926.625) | 11.6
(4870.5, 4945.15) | 11.9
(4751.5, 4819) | 11.9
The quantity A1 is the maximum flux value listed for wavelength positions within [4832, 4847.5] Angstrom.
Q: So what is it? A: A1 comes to 11.2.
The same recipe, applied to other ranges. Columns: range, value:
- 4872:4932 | 12.6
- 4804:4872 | 12.3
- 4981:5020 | 11.7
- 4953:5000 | 12.2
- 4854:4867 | 9.78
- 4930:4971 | 12.4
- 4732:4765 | 12.1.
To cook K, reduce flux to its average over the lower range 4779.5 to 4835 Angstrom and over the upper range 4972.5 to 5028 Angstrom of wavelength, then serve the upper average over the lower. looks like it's 0.9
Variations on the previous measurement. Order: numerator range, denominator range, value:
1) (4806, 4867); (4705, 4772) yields 0.95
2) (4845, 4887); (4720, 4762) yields 0.95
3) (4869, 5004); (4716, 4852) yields 1.01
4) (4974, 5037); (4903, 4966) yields 0.95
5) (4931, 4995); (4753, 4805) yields 0.98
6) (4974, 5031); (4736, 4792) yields 0.95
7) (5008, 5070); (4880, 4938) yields 0.95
